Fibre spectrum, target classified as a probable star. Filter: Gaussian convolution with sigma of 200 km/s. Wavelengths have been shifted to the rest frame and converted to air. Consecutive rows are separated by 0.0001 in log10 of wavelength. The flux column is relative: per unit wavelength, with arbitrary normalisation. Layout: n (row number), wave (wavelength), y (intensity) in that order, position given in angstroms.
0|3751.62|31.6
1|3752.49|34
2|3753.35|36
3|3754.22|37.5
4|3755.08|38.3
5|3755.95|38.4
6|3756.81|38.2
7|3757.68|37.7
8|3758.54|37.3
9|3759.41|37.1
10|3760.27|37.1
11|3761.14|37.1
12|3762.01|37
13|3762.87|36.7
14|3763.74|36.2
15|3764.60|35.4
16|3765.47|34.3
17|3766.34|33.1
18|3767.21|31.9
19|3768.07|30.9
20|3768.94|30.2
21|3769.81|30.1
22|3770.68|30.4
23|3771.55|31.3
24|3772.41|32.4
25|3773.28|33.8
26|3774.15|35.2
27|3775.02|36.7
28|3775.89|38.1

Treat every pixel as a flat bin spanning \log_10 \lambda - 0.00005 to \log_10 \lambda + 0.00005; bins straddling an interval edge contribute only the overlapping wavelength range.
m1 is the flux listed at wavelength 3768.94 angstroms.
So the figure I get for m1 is 30.2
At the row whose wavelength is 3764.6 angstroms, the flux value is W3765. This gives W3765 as 35.4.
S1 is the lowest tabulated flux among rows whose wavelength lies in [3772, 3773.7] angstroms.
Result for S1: 32.4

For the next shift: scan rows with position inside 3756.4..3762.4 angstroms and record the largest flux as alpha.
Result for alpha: 38.2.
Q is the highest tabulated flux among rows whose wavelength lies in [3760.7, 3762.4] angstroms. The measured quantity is 37.1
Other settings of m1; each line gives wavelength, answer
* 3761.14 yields 37.1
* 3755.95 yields 38.4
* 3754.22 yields 37.5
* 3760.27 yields 37.1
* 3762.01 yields 37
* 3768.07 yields 30.9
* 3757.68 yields 37.7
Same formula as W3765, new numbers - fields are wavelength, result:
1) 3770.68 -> 30.4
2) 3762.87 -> 36.7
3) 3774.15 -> 35.2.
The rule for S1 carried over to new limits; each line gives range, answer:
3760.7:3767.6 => 31.9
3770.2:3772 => 30.4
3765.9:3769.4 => 30.2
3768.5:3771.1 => 30.1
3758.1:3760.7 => 37.1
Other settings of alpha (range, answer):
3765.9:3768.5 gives 33.1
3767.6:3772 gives 31.3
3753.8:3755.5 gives 38.3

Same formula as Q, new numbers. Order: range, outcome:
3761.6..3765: 37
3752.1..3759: 38.4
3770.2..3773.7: 33.8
